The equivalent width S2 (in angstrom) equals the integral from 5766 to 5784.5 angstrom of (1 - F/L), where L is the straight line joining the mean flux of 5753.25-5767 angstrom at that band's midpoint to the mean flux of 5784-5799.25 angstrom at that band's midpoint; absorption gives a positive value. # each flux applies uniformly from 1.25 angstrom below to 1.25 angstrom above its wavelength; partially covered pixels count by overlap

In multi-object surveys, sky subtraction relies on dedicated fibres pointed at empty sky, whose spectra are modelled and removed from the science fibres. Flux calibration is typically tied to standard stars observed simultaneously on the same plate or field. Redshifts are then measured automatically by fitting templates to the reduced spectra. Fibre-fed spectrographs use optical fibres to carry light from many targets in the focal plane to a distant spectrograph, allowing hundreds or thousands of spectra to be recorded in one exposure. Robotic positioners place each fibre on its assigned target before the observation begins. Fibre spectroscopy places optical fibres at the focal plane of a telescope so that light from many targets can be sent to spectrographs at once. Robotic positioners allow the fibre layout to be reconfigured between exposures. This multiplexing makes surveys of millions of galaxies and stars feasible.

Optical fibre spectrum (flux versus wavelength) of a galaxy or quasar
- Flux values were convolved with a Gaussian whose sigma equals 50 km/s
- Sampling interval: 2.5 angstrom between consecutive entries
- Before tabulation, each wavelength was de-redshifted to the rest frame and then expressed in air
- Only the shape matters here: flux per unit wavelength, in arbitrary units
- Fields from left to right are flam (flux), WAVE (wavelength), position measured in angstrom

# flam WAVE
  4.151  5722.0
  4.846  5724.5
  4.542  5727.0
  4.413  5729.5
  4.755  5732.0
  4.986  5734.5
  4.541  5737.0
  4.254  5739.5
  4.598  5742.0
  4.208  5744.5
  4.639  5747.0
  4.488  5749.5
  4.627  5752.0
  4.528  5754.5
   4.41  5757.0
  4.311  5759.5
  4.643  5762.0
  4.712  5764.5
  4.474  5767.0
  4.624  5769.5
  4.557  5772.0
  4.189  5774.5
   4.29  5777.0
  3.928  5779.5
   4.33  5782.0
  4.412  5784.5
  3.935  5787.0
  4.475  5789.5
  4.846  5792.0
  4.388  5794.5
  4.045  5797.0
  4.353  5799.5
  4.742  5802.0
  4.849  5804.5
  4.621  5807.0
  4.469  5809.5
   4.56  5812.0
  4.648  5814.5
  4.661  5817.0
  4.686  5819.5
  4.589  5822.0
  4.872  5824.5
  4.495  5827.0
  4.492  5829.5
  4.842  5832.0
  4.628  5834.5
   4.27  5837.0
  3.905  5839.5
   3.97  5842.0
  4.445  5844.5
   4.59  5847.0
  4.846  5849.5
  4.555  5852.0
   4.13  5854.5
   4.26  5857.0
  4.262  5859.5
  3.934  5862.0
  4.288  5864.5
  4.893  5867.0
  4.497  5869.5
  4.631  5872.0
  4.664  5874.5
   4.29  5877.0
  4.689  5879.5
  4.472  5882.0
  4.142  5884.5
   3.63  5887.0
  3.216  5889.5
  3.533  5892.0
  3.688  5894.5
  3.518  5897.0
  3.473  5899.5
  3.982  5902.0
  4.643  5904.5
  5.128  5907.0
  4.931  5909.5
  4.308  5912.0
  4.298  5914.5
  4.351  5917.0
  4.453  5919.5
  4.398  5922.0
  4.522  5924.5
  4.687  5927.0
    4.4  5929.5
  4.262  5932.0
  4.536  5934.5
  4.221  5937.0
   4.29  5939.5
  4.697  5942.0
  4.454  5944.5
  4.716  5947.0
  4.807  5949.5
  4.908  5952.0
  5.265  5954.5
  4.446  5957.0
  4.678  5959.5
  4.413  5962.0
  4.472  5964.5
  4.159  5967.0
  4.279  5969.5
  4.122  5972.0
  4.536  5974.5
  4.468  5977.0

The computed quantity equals 0.38 angstrom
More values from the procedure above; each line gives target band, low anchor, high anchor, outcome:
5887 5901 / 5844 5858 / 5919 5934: 3.00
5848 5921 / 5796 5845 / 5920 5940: 3.12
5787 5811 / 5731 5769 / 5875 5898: -0.97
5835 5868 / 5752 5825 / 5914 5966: 1.25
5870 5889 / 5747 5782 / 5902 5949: 0.72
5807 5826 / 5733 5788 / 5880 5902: -2.24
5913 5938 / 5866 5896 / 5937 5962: 0.43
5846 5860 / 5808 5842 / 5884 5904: -0.90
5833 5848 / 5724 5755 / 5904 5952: 0.81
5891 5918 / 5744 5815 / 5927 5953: 2.06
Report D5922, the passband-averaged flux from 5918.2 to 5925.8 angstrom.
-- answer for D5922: 4.46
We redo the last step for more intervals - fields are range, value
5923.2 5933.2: 4.47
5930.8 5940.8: 4.33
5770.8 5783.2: 4.26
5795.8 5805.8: 4.5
